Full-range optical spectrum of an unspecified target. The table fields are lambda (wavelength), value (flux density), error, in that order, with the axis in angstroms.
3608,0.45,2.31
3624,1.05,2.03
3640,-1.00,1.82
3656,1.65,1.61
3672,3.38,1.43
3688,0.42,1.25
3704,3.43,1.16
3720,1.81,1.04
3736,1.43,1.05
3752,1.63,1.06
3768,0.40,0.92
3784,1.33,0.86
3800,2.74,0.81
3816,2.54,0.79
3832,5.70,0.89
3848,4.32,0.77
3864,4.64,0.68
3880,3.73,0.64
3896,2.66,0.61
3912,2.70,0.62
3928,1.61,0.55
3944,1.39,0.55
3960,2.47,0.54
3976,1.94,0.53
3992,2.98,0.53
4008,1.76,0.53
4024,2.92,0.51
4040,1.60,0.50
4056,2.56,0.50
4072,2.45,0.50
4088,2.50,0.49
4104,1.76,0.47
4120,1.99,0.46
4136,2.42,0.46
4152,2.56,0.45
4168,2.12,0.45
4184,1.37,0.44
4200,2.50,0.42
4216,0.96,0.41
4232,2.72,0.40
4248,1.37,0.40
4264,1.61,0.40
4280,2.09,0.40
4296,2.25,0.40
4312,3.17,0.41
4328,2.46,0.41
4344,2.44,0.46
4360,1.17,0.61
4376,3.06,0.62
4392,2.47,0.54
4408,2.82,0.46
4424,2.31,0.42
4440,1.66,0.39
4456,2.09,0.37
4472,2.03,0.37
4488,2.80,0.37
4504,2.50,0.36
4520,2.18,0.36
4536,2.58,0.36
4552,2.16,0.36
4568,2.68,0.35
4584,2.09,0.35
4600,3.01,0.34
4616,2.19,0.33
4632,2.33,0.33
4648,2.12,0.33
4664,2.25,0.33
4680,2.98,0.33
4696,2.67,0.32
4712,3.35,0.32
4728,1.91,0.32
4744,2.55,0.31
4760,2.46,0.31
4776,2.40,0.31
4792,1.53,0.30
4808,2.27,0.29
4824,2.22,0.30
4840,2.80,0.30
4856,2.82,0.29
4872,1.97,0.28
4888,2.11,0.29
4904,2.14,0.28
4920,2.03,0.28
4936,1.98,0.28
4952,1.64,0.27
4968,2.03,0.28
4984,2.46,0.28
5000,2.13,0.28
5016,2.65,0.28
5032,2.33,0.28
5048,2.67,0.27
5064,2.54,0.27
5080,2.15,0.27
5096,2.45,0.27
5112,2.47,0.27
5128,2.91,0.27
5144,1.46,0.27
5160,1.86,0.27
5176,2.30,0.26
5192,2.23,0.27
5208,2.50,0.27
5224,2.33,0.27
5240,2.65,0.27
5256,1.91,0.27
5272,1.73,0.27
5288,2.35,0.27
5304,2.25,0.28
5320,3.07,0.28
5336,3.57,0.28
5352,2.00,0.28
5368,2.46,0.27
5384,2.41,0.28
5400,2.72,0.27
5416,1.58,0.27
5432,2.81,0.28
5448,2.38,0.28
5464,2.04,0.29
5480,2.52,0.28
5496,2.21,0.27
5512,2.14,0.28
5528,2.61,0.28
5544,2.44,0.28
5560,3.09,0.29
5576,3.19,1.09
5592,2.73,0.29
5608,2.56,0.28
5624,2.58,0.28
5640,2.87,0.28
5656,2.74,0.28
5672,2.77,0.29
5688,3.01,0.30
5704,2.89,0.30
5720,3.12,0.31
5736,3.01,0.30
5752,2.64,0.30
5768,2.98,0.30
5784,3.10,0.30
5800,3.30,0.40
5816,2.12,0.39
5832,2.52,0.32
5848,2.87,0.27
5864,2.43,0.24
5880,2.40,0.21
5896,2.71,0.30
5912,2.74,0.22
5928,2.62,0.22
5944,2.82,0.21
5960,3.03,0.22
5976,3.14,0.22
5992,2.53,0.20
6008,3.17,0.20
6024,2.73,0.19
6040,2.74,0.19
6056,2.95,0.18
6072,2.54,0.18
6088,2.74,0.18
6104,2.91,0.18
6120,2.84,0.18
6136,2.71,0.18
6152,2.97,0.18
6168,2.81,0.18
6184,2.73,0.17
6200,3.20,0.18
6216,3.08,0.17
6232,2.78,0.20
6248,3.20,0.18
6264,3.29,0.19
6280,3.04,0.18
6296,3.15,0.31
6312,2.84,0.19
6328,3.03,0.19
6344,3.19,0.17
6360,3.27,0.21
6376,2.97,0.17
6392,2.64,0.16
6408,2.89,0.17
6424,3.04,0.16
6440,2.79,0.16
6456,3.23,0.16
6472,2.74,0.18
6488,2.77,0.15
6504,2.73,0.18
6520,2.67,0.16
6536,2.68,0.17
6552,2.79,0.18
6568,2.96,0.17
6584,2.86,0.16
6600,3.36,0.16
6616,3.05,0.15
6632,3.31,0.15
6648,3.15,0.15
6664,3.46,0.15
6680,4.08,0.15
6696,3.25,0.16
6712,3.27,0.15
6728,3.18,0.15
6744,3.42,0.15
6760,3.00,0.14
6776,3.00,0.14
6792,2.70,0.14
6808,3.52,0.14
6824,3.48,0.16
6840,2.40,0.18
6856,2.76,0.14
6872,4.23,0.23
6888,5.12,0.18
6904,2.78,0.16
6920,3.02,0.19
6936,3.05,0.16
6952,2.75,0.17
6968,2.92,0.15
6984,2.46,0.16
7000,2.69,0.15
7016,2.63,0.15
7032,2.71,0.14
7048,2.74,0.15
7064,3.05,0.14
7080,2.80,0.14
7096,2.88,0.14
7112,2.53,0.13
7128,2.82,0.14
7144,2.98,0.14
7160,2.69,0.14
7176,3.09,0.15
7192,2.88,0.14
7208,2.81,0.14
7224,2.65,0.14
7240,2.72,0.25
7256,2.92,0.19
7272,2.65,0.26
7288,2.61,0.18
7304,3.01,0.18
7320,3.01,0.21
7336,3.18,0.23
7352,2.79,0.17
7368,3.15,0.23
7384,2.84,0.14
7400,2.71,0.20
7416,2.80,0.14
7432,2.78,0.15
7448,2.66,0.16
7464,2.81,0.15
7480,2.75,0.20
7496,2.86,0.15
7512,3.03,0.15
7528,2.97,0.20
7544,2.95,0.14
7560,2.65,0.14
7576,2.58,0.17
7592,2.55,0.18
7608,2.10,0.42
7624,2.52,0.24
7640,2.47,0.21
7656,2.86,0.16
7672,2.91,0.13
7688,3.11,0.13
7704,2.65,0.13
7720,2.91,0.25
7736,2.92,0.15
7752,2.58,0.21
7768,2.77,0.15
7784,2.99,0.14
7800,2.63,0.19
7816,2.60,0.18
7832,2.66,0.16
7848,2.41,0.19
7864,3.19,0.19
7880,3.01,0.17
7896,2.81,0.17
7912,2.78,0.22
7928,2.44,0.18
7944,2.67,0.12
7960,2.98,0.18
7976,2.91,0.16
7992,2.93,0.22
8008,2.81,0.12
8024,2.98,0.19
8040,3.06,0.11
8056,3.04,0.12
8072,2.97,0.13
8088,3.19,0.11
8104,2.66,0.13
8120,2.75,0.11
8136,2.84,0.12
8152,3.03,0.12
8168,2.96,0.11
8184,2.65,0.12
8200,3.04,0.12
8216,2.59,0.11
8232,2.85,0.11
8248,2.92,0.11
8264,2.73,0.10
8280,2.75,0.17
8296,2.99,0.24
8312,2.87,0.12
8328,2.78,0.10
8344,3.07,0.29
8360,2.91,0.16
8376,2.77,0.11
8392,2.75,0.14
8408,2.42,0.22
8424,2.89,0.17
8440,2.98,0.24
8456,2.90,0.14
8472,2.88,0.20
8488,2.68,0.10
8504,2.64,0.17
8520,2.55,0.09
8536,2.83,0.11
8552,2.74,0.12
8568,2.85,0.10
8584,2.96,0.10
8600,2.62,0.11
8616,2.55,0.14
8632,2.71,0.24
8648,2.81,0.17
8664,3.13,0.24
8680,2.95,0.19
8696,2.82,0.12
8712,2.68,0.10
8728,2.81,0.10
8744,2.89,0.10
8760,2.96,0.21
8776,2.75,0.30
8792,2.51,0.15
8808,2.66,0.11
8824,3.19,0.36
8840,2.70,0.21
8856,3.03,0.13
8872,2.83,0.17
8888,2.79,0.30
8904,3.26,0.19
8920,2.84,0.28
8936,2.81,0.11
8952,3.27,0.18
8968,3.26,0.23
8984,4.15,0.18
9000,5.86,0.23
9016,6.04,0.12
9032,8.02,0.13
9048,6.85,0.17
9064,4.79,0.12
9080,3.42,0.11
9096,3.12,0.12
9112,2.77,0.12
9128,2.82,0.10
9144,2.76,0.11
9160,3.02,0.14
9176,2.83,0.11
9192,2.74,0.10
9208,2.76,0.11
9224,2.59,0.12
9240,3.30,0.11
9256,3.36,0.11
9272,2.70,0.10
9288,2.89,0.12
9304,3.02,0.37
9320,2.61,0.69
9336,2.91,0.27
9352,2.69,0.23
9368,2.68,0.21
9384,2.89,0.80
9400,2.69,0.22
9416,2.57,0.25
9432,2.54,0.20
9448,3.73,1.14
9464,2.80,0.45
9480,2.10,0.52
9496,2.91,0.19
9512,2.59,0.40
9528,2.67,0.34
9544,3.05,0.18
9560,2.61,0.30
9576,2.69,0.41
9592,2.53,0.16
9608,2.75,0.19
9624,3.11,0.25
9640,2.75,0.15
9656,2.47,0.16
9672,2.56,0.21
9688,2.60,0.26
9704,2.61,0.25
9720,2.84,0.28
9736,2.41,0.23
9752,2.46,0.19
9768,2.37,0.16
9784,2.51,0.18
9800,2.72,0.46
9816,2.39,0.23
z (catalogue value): 0.374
